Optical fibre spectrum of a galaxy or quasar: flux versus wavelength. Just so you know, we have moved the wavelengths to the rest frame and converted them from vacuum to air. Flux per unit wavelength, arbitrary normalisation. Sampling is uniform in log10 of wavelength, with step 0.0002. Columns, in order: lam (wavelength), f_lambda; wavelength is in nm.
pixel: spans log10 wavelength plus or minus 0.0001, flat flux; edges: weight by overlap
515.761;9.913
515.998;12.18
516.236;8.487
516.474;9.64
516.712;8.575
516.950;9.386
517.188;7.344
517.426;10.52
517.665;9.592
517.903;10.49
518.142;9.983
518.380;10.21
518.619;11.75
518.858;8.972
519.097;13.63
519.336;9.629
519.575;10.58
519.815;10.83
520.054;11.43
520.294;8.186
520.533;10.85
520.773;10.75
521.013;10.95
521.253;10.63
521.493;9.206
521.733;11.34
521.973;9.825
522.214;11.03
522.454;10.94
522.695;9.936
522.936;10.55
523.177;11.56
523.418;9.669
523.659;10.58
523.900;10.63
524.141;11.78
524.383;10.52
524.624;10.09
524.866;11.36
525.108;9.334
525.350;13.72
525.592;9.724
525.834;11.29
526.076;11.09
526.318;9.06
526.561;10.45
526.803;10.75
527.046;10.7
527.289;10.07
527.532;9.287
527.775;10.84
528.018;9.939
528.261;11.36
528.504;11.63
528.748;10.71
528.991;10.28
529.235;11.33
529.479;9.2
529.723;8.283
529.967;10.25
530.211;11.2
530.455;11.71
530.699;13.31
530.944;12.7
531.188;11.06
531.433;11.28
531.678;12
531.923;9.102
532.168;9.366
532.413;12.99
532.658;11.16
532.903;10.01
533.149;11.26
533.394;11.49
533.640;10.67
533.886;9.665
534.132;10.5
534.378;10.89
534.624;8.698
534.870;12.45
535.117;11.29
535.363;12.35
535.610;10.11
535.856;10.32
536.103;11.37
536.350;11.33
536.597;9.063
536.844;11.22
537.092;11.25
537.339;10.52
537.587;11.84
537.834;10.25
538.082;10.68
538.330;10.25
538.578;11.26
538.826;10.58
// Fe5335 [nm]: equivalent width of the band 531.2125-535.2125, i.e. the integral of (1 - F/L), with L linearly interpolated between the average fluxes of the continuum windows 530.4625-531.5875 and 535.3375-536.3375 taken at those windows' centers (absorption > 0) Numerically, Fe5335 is 0.25 nm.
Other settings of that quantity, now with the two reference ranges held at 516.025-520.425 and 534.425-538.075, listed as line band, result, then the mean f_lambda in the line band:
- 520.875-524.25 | -0.13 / 10.6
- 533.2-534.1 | 0.01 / 10.6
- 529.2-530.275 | 0.07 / 9.89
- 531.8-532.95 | 0.01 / 10.6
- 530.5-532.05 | -0.14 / 11.6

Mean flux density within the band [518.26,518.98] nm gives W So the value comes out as 10.3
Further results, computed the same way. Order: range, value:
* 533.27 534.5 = 10.6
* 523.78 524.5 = 11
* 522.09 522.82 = 10.6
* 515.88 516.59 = 10.1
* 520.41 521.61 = 10.5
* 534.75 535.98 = 11.3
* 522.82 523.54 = 10.6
